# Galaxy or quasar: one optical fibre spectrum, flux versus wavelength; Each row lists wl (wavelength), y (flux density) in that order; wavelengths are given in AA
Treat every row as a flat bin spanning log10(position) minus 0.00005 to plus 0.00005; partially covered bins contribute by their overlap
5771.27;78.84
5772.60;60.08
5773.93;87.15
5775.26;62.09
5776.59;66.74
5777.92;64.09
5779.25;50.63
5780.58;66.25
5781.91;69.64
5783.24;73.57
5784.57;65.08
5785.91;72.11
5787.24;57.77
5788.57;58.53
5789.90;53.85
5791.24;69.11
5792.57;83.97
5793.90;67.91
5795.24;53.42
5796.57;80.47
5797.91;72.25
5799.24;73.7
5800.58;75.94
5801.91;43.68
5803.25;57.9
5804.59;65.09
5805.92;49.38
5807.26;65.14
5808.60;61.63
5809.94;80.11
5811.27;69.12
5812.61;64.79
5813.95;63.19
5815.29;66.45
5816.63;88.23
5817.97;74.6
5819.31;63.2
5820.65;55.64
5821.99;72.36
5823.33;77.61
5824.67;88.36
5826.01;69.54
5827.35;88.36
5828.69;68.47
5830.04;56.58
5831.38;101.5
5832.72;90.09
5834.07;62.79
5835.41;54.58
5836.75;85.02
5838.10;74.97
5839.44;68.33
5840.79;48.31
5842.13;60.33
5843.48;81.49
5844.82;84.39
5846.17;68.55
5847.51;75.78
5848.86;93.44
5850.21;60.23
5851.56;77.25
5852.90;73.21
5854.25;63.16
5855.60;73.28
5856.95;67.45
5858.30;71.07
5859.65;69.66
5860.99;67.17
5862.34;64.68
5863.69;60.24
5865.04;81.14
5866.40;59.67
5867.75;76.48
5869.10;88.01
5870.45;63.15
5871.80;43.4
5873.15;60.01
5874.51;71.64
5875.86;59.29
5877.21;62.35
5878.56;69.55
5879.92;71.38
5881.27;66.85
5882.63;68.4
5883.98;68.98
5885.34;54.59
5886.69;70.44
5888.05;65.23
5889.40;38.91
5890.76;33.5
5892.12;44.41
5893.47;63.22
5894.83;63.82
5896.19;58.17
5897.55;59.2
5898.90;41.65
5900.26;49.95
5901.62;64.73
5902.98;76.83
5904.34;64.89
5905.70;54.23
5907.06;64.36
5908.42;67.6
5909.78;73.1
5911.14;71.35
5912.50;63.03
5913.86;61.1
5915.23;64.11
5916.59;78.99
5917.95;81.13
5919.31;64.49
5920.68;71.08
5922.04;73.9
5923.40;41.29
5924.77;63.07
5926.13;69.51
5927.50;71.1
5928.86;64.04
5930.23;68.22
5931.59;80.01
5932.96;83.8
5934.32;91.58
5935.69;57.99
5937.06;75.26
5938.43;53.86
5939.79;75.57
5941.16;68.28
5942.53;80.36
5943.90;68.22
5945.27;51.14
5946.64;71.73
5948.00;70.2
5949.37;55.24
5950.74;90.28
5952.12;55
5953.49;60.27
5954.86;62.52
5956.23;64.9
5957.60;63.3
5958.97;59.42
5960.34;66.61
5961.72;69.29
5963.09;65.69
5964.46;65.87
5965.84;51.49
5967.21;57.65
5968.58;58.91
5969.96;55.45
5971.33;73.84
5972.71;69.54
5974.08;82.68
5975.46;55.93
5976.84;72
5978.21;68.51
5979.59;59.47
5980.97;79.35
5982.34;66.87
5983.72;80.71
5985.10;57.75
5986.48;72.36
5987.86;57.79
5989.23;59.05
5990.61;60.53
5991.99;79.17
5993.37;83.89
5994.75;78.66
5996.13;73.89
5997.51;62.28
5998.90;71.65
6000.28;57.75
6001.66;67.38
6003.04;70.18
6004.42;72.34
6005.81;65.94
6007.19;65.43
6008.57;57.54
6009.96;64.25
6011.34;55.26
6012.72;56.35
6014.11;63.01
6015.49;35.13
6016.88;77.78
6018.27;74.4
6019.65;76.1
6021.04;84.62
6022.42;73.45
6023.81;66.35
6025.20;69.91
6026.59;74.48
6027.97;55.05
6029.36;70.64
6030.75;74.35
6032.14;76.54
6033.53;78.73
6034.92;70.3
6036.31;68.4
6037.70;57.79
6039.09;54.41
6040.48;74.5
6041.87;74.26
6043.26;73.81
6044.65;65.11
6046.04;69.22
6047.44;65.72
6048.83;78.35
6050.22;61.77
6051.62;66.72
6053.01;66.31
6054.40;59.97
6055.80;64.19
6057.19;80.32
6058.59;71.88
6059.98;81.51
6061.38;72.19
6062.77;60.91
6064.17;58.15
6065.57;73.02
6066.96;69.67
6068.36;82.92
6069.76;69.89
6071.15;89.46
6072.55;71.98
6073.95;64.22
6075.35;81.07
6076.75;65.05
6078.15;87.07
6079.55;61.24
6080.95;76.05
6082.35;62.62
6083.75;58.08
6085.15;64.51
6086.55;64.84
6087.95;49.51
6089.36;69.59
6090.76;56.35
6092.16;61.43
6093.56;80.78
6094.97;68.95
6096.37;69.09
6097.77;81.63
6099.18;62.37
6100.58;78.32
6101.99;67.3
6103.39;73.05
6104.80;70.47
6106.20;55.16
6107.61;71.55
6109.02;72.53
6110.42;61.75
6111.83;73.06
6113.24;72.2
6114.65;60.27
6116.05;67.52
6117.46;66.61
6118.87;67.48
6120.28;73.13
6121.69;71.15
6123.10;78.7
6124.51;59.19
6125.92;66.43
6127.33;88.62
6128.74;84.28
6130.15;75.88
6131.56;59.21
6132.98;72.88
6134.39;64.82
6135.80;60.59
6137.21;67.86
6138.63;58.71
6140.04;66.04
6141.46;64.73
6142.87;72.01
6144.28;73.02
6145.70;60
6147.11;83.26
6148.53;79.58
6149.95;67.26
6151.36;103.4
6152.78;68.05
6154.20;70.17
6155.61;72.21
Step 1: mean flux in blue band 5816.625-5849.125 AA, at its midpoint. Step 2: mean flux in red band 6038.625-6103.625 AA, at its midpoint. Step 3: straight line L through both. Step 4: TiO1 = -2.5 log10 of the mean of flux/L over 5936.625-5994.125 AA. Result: 0.07 mag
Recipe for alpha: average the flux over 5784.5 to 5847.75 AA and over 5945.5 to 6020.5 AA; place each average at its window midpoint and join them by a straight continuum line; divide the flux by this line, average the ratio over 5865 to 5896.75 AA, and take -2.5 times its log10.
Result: 0.10 mag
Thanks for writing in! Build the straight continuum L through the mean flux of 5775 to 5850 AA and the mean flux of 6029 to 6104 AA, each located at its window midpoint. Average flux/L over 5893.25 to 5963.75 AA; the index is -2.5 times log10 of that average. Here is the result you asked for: 0.05 mag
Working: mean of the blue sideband 69.2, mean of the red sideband 69.5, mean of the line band 66.3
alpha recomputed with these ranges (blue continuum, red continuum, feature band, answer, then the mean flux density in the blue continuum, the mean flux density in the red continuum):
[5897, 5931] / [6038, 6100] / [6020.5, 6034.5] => -0.07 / 65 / 69.1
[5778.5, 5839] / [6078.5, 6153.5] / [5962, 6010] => 0.03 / 69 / 69.2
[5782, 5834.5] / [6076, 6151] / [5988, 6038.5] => 0.02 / 69.3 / 68.9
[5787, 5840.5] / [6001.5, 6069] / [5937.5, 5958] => 0.04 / 69.3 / 68.3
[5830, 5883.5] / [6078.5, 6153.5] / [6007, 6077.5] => 0.01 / 70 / 69.2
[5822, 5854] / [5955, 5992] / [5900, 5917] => 0.06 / 74.1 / 65.4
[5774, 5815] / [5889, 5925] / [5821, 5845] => -0.15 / 65.6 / 61.3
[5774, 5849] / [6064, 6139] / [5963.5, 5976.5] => 0.09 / 69.2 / 69.3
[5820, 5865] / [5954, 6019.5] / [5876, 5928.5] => 0.11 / 72.1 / 65.8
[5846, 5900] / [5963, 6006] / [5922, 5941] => -0.05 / 64.6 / 67.4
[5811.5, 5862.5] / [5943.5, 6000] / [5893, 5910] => 0.13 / 72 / 66.5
